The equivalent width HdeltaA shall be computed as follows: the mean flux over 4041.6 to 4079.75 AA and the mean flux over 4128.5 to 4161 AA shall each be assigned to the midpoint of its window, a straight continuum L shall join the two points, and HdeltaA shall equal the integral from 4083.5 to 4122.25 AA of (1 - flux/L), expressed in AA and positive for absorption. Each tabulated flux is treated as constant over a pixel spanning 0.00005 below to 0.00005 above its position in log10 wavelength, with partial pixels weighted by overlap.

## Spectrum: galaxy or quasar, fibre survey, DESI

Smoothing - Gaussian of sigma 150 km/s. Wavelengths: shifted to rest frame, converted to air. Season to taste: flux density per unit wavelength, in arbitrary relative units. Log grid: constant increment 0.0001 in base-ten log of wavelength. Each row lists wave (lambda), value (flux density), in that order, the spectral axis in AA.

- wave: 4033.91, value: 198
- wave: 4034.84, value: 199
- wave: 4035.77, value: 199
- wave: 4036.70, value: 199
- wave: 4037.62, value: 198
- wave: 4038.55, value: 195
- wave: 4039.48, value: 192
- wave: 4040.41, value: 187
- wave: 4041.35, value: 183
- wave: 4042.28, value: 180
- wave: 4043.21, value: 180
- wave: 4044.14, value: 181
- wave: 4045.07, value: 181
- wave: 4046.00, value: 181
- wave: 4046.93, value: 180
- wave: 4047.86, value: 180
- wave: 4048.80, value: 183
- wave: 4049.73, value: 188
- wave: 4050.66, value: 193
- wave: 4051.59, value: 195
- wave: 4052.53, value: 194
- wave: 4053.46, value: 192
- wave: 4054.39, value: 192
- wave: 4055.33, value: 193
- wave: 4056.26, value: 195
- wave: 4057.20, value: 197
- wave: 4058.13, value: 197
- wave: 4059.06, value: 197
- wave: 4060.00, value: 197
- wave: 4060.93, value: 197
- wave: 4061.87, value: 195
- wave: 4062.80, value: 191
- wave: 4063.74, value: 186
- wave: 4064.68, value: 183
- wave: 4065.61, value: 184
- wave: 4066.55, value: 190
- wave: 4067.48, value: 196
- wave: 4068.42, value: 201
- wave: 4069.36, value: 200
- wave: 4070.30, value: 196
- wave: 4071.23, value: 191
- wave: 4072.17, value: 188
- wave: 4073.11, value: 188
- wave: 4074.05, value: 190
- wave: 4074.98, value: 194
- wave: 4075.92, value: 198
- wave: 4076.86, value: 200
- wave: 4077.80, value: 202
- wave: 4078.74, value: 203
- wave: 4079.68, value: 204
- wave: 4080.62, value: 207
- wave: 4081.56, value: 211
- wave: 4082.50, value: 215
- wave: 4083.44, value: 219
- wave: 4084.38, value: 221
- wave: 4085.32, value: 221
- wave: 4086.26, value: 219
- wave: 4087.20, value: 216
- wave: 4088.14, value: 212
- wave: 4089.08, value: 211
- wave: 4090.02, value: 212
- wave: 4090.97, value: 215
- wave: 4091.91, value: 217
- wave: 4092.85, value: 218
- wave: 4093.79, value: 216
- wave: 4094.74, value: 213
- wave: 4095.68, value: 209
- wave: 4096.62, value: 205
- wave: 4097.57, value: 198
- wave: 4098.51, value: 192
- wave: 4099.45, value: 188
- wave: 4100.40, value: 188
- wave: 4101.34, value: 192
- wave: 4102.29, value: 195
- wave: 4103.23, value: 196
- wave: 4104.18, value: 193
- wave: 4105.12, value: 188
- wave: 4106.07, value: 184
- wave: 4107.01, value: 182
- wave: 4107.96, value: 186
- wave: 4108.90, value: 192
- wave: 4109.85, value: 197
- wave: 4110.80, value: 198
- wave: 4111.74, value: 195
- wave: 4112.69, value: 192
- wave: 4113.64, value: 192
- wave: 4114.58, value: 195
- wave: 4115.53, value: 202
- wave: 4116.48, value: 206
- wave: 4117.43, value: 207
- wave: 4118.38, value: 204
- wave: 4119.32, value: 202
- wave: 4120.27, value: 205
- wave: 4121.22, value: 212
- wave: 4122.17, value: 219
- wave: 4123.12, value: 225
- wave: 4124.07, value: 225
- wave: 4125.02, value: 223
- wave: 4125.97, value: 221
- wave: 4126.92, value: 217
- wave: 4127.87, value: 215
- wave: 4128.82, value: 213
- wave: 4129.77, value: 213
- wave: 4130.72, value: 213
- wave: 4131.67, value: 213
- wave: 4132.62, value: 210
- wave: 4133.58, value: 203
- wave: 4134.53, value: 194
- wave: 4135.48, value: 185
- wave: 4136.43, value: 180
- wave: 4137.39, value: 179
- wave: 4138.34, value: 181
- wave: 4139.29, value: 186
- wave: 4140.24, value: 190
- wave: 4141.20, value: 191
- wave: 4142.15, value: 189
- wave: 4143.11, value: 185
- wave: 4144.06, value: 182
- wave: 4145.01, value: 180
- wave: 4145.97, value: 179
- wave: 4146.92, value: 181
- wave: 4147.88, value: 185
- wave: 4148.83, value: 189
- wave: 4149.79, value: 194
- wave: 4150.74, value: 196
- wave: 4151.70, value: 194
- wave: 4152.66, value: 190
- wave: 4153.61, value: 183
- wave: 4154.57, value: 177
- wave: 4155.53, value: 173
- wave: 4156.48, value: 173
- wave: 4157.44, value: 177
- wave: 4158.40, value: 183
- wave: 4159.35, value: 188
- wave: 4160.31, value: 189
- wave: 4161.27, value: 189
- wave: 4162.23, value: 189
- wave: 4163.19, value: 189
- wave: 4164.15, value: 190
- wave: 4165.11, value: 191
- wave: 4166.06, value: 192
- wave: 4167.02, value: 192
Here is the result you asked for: -2.5 AA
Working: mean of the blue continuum 191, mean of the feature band 203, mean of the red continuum 189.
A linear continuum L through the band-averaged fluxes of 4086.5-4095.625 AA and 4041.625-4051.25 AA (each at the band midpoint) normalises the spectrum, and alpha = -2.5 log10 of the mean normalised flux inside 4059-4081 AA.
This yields 0.03 mag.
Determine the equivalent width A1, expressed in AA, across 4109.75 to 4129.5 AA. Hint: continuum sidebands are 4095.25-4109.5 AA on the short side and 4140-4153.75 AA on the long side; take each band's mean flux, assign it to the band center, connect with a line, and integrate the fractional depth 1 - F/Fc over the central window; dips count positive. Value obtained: -1.8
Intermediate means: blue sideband 193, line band 208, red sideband 187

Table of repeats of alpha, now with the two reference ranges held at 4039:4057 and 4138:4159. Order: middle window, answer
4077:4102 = -0.12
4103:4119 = -0.05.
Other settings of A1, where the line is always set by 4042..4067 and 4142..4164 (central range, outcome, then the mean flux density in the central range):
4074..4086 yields -1.2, 207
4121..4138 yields -2.1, 209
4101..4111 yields -0.2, 191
